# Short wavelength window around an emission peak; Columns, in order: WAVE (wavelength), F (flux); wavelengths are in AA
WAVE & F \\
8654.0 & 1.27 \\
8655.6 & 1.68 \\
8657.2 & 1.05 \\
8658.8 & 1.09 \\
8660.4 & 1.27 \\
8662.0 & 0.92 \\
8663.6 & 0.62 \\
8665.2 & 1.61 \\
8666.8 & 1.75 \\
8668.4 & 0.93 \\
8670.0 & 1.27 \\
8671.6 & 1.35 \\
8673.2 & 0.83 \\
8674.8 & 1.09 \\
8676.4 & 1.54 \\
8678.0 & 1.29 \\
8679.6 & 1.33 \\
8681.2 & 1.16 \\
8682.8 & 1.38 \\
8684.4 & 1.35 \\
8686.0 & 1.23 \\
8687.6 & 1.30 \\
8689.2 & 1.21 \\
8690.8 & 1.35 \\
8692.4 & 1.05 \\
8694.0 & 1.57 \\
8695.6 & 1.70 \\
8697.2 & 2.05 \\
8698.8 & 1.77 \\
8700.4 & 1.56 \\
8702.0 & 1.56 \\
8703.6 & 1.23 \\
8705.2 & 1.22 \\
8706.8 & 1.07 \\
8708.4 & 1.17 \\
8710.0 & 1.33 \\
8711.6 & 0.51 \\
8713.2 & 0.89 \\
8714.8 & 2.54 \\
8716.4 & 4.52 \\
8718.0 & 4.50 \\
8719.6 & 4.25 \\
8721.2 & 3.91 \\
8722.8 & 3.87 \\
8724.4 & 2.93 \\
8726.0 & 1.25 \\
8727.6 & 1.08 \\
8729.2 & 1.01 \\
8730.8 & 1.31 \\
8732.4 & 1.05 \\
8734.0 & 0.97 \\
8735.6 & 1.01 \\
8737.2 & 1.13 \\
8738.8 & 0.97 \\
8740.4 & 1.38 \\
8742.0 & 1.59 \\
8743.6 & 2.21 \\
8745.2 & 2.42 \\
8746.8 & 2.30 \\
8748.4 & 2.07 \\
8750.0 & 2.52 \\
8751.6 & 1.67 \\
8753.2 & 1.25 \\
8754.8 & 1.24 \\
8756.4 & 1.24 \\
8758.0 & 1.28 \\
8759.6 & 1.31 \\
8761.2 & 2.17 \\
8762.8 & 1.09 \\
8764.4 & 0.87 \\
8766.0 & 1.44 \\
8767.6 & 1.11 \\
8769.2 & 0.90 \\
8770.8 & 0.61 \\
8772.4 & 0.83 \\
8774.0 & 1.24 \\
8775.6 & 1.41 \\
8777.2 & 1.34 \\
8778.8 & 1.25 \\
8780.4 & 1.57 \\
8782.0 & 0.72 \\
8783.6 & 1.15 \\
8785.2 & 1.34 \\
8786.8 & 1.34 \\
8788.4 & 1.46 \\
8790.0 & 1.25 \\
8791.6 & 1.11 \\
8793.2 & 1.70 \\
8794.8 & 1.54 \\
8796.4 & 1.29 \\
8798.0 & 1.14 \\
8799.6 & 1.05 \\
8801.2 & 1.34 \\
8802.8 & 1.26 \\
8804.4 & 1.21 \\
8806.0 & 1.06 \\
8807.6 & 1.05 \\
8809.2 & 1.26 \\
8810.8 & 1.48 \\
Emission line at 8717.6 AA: H-alpha 6563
